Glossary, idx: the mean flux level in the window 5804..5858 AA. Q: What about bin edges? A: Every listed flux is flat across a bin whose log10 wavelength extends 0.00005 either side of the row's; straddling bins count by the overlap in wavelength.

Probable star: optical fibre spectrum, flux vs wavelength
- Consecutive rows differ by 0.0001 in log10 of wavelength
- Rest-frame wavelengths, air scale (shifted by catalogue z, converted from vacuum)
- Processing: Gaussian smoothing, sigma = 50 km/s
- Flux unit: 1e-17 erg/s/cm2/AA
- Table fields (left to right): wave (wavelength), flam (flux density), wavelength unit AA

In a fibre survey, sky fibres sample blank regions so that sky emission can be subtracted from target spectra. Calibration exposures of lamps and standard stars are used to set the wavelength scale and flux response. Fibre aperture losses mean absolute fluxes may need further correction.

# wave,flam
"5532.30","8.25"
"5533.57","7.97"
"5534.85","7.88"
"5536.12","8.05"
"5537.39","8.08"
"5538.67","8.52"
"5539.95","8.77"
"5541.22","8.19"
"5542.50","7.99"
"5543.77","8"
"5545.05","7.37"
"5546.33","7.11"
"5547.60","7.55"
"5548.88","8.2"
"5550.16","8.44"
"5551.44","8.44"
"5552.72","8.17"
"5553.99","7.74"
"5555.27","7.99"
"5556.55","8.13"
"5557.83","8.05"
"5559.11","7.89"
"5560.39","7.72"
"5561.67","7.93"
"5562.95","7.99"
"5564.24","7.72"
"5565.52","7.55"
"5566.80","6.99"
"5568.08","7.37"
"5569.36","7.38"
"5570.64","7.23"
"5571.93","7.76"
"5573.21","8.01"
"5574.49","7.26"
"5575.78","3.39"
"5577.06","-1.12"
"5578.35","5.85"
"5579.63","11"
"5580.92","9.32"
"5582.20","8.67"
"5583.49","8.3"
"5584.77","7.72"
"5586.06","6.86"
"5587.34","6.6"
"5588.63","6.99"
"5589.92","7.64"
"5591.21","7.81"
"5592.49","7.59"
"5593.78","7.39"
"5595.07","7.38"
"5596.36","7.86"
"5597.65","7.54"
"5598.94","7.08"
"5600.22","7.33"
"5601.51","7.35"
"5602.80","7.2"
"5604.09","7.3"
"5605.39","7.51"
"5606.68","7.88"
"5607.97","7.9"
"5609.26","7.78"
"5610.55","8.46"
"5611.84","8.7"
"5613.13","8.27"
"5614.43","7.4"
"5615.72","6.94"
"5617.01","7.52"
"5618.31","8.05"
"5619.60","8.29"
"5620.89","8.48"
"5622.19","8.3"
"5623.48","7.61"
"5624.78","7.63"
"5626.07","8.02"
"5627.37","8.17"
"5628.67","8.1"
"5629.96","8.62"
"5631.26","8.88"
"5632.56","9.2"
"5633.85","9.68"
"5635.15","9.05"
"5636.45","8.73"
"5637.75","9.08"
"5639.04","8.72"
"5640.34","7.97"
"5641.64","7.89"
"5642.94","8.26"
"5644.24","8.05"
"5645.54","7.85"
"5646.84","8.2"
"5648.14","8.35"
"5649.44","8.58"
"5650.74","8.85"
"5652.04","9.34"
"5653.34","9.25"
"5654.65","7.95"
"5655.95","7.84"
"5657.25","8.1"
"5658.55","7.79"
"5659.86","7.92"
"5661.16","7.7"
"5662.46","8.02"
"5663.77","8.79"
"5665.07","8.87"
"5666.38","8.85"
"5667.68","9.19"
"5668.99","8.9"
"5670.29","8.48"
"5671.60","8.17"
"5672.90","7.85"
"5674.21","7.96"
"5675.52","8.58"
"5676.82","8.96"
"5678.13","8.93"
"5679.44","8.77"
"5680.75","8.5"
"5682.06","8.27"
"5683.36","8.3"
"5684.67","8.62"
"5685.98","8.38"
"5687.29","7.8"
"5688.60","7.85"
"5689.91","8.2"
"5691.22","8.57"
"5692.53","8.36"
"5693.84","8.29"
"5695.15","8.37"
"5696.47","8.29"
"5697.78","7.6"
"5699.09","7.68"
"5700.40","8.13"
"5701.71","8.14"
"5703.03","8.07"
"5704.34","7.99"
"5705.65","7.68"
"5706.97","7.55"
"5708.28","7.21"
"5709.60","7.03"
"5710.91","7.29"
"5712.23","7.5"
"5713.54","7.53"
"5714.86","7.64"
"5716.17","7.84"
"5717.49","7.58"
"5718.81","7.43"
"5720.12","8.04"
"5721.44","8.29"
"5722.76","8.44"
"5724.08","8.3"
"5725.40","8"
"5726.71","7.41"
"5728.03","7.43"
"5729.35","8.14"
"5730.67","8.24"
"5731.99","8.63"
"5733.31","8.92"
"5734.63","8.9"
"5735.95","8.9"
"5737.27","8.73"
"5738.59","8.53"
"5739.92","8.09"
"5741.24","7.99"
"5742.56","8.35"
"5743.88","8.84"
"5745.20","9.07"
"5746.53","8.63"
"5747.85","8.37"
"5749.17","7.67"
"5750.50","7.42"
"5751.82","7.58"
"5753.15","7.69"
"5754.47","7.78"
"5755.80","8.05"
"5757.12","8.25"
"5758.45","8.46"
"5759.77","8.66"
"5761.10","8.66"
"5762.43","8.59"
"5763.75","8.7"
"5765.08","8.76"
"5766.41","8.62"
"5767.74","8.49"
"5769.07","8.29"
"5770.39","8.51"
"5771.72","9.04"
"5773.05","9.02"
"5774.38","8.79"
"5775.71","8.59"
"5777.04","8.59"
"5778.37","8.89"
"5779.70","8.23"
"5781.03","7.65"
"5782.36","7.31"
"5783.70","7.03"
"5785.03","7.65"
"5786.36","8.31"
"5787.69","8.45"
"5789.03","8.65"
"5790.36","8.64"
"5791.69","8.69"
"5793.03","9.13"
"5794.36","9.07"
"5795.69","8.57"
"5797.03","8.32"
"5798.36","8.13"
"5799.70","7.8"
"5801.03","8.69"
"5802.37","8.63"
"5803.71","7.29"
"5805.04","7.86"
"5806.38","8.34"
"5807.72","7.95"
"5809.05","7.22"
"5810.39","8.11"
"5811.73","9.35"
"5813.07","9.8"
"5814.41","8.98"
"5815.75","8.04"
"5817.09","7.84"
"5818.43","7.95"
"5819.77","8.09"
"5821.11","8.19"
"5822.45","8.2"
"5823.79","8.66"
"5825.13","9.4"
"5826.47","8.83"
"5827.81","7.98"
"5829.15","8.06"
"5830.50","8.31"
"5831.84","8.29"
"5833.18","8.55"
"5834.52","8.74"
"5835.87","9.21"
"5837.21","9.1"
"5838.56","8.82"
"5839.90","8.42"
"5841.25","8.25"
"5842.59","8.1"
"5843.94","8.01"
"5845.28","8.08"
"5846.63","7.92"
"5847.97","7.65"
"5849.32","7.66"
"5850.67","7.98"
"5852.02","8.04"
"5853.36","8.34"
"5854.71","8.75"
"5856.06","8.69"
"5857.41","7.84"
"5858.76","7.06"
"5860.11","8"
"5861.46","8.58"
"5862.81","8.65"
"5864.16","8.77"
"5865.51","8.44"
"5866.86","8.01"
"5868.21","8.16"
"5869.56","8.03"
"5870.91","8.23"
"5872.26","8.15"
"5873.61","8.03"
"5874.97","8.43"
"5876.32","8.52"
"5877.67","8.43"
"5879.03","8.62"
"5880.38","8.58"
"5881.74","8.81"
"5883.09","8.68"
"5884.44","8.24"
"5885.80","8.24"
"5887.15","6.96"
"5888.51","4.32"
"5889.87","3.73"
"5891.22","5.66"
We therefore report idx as 8.33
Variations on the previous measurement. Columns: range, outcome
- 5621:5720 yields 8.23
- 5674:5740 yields 8.12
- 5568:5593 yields 7.07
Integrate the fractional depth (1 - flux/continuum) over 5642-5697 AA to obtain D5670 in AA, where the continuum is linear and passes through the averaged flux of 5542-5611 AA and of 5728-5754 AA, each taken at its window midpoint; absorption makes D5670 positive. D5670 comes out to -2.9 AA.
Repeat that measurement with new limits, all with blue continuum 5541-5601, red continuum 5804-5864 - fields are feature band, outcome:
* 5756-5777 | -1.34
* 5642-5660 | -1.37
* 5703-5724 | 0.60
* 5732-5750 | -1.16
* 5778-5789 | 0.26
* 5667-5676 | -0.76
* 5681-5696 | -0.83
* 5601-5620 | -0.42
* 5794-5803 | -0.26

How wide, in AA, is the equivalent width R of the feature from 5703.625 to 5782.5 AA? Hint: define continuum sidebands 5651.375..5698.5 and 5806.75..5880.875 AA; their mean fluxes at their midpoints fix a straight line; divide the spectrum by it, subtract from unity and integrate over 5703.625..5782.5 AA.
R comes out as 1.6 AA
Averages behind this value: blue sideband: 8.38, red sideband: 8.33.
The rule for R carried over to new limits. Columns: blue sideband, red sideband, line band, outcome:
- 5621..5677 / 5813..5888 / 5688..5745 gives 2.23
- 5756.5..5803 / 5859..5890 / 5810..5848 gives -1.13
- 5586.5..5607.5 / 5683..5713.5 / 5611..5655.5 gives -4.43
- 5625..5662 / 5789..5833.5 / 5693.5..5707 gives 0.67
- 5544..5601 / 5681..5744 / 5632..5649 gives -1.74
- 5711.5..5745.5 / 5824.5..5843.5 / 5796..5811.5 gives 0.68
